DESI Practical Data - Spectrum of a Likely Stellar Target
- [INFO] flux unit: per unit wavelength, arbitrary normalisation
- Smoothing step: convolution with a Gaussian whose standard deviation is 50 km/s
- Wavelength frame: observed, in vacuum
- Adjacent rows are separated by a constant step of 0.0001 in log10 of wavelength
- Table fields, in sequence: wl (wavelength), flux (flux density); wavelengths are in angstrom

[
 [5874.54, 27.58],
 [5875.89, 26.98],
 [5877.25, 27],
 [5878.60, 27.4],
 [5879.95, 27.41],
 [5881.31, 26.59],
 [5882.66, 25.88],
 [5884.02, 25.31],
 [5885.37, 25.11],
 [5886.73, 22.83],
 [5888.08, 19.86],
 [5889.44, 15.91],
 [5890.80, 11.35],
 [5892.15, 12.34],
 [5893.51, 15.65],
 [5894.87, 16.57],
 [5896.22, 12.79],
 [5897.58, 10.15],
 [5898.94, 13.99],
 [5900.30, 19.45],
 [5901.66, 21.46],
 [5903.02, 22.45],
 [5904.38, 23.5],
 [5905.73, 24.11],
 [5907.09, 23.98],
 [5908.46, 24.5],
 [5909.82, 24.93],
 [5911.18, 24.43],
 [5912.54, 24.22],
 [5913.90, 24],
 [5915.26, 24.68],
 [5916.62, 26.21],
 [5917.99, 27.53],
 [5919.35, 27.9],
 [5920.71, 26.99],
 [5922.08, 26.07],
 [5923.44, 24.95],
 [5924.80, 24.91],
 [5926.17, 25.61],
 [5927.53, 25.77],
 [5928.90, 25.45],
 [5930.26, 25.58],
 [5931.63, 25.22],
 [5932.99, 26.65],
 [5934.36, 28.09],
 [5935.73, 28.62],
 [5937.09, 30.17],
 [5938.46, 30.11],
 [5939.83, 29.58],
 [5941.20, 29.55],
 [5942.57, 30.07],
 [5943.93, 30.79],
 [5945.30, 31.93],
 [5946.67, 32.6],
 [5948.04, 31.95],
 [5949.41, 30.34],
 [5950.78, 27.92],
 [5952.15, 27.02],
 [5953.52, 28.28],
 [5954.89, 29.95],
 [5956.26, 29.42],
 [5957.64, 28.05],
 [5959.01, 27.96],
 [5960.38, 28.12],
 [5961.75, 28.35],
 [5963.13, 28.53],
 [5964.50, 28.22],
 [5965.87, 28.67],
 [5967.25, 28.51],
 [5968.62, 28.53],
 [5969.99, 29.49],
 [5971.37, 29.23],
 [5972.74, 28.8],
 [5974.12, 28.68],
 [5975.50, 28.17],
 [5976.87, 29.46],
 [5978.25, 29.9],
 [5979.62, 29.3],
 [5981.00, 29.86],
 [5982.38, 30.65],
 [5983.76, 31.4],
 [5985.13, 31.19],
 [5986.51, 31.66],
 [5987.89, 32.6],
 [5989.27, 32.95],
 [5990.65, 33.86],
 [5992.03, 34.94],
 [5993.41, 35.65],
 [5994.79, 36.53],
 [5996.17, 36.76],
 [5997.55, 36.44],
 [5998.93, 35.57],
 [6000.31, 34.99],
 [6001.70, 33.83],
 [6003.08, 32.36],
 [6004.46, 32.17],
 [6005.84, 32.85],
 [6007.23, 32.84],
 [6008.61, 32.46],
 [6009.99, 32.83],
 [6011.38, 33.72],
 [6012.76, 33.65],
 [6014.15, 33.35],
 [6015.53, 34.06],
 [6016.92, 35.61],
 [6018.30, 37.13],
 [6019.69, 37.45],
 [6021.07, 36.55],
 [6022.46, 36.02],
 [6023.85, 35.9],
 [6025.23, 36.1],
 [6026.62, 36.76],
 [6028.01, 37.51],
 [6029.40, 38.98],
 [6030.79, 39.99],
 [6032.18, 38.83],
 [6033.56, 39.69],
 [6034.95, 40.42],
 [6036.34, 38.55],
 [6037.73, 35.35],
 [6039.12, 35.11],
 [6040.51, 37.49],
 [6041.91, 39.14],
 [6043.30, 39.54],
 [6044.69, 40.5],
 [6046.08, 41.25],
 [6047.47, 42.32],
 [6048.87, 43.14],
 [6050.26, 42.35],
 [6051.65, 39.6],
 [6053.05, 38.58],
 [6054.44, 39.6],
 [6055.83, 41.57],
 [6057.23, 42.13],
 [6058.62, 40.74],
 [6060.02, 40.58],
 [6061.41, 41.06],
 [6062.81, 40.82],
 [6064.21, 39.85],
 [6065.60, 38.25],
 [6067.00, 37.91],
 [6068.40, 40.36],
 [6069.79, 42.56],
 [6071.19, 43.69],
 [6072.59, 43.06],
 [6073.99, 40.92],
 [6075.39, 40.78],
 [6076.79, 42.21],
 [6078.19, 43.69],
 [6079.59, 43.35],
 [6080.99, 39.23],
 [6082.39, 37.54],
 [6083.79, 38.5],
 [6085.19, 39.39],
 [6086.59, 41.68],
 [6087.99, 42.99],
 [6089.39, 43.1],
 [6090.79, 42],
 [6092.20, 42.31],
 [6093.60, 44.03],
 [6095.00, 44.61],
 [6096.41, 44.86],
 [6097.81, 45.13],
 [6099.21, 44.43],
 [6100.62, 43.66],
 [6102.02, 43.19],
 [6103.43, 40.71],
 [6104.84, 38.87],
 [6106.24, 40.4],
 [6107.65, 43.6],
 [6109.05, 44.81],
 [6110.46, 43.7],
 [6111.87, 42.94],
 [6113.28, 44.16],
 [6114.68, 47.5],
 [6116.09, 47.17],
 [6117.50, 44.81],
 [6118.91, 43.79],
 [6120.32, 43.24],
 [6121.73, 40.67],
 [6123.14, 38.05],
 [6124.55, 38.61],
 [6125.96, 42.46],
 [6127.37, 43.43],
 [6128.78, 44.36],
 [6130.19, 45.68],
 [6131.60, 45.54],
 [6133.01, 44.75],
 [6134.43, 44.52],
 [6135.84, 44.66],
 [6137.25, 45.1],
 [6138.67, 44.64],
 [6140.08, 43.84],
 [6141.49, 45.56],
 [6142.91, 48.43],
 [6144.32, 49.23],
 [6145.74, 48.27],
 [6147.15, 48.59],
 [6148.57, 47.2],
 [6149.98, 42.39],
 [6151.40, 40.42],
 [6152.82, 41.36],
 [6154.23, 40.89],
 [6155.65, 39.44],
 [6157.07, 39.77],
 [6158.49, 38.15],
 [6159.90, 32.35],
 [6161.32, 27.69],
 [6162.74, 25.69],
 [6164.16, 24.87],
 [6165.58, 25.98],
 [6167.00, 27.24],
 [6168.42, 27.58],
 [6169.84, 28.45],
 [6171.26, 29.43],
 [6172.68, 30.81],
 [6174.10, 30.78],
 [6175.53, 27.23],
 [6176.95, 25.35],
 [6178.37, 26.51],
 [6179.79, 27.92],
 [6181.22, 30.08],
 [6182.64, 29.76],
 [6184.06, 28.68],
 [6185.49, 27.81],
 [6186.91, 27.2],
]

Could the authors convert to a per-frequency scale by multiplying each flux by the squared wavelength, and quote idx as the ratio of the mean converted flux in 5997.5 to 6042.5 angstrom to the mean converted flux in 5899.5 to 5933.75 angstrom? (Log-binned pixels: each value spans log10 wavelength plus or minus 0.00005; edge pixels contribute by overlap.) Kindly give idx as 1.50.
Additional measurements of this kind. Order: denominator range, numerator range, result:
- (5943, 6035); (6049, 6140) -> 1.35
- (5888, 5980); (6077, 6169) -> 1.72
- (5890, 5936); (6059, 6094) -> 1.92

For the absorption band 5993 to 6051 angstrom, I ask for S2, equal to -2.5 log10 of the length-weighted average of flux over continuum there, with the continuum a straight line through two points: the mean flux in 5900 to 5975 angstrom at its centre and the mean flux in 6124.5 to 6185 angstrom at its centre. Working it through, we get -0.18 mag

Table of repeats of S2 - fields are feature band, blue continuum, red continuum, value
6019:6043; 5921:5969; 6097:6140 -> -0.054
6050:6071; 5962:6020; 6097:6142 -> -0.058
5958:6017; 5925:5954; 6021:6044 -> 0.056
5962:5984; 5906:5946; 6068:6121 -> 0.076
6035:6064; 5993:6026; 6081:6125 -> -0.051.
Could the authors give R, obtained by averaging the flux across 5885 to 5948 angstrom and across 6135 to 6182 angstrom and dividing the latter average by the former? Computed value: 1.51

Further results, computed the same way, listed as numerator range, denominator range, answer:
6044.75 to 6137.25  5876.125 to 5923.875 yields 1.90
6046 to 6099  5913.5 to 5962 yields 1.48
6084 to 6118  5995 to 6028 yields 1.24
